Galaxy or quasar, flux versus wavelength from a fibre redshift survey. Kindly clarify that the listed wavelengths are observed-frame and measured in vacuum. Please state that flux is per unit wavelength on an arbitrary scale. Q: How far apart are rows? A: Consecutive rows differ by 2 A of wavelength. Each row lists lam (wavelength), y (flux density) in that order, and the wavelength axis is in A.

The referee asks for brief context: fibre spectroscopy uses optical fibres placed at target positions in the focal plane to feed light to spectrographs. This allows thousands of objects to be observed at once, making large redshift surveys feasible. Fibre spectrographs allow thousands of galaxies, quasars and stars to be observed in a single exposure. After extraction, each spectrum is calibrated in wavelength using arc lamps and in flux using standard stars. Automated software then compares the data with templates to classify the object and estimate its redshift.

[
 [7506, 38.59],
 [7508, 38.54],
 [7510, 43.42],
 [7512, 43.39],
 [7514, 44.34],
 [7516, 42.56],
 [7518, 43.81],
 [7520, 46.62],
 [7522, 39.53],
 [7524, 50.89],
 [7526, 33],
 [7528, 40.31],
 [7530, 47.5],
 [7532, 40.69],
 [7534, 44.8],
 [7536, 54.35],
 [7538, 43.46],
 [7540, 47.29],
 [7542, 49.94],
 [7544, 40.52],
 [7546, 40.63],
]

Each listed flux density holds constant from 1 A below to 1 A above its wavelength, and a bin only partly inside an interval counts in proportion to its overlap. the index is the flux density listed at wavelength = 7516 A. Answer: 42.56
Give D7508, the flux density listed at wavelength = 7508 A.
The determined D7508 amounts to 38.54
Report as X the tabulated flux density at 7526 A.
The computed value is 33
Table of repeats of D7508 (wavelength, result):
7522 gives 39.53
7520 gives 46.62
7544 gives 40.52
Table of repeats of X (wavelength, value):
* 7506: 38.59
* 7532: 40.69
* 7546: 40.63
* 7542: 49.94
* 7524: 50.89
